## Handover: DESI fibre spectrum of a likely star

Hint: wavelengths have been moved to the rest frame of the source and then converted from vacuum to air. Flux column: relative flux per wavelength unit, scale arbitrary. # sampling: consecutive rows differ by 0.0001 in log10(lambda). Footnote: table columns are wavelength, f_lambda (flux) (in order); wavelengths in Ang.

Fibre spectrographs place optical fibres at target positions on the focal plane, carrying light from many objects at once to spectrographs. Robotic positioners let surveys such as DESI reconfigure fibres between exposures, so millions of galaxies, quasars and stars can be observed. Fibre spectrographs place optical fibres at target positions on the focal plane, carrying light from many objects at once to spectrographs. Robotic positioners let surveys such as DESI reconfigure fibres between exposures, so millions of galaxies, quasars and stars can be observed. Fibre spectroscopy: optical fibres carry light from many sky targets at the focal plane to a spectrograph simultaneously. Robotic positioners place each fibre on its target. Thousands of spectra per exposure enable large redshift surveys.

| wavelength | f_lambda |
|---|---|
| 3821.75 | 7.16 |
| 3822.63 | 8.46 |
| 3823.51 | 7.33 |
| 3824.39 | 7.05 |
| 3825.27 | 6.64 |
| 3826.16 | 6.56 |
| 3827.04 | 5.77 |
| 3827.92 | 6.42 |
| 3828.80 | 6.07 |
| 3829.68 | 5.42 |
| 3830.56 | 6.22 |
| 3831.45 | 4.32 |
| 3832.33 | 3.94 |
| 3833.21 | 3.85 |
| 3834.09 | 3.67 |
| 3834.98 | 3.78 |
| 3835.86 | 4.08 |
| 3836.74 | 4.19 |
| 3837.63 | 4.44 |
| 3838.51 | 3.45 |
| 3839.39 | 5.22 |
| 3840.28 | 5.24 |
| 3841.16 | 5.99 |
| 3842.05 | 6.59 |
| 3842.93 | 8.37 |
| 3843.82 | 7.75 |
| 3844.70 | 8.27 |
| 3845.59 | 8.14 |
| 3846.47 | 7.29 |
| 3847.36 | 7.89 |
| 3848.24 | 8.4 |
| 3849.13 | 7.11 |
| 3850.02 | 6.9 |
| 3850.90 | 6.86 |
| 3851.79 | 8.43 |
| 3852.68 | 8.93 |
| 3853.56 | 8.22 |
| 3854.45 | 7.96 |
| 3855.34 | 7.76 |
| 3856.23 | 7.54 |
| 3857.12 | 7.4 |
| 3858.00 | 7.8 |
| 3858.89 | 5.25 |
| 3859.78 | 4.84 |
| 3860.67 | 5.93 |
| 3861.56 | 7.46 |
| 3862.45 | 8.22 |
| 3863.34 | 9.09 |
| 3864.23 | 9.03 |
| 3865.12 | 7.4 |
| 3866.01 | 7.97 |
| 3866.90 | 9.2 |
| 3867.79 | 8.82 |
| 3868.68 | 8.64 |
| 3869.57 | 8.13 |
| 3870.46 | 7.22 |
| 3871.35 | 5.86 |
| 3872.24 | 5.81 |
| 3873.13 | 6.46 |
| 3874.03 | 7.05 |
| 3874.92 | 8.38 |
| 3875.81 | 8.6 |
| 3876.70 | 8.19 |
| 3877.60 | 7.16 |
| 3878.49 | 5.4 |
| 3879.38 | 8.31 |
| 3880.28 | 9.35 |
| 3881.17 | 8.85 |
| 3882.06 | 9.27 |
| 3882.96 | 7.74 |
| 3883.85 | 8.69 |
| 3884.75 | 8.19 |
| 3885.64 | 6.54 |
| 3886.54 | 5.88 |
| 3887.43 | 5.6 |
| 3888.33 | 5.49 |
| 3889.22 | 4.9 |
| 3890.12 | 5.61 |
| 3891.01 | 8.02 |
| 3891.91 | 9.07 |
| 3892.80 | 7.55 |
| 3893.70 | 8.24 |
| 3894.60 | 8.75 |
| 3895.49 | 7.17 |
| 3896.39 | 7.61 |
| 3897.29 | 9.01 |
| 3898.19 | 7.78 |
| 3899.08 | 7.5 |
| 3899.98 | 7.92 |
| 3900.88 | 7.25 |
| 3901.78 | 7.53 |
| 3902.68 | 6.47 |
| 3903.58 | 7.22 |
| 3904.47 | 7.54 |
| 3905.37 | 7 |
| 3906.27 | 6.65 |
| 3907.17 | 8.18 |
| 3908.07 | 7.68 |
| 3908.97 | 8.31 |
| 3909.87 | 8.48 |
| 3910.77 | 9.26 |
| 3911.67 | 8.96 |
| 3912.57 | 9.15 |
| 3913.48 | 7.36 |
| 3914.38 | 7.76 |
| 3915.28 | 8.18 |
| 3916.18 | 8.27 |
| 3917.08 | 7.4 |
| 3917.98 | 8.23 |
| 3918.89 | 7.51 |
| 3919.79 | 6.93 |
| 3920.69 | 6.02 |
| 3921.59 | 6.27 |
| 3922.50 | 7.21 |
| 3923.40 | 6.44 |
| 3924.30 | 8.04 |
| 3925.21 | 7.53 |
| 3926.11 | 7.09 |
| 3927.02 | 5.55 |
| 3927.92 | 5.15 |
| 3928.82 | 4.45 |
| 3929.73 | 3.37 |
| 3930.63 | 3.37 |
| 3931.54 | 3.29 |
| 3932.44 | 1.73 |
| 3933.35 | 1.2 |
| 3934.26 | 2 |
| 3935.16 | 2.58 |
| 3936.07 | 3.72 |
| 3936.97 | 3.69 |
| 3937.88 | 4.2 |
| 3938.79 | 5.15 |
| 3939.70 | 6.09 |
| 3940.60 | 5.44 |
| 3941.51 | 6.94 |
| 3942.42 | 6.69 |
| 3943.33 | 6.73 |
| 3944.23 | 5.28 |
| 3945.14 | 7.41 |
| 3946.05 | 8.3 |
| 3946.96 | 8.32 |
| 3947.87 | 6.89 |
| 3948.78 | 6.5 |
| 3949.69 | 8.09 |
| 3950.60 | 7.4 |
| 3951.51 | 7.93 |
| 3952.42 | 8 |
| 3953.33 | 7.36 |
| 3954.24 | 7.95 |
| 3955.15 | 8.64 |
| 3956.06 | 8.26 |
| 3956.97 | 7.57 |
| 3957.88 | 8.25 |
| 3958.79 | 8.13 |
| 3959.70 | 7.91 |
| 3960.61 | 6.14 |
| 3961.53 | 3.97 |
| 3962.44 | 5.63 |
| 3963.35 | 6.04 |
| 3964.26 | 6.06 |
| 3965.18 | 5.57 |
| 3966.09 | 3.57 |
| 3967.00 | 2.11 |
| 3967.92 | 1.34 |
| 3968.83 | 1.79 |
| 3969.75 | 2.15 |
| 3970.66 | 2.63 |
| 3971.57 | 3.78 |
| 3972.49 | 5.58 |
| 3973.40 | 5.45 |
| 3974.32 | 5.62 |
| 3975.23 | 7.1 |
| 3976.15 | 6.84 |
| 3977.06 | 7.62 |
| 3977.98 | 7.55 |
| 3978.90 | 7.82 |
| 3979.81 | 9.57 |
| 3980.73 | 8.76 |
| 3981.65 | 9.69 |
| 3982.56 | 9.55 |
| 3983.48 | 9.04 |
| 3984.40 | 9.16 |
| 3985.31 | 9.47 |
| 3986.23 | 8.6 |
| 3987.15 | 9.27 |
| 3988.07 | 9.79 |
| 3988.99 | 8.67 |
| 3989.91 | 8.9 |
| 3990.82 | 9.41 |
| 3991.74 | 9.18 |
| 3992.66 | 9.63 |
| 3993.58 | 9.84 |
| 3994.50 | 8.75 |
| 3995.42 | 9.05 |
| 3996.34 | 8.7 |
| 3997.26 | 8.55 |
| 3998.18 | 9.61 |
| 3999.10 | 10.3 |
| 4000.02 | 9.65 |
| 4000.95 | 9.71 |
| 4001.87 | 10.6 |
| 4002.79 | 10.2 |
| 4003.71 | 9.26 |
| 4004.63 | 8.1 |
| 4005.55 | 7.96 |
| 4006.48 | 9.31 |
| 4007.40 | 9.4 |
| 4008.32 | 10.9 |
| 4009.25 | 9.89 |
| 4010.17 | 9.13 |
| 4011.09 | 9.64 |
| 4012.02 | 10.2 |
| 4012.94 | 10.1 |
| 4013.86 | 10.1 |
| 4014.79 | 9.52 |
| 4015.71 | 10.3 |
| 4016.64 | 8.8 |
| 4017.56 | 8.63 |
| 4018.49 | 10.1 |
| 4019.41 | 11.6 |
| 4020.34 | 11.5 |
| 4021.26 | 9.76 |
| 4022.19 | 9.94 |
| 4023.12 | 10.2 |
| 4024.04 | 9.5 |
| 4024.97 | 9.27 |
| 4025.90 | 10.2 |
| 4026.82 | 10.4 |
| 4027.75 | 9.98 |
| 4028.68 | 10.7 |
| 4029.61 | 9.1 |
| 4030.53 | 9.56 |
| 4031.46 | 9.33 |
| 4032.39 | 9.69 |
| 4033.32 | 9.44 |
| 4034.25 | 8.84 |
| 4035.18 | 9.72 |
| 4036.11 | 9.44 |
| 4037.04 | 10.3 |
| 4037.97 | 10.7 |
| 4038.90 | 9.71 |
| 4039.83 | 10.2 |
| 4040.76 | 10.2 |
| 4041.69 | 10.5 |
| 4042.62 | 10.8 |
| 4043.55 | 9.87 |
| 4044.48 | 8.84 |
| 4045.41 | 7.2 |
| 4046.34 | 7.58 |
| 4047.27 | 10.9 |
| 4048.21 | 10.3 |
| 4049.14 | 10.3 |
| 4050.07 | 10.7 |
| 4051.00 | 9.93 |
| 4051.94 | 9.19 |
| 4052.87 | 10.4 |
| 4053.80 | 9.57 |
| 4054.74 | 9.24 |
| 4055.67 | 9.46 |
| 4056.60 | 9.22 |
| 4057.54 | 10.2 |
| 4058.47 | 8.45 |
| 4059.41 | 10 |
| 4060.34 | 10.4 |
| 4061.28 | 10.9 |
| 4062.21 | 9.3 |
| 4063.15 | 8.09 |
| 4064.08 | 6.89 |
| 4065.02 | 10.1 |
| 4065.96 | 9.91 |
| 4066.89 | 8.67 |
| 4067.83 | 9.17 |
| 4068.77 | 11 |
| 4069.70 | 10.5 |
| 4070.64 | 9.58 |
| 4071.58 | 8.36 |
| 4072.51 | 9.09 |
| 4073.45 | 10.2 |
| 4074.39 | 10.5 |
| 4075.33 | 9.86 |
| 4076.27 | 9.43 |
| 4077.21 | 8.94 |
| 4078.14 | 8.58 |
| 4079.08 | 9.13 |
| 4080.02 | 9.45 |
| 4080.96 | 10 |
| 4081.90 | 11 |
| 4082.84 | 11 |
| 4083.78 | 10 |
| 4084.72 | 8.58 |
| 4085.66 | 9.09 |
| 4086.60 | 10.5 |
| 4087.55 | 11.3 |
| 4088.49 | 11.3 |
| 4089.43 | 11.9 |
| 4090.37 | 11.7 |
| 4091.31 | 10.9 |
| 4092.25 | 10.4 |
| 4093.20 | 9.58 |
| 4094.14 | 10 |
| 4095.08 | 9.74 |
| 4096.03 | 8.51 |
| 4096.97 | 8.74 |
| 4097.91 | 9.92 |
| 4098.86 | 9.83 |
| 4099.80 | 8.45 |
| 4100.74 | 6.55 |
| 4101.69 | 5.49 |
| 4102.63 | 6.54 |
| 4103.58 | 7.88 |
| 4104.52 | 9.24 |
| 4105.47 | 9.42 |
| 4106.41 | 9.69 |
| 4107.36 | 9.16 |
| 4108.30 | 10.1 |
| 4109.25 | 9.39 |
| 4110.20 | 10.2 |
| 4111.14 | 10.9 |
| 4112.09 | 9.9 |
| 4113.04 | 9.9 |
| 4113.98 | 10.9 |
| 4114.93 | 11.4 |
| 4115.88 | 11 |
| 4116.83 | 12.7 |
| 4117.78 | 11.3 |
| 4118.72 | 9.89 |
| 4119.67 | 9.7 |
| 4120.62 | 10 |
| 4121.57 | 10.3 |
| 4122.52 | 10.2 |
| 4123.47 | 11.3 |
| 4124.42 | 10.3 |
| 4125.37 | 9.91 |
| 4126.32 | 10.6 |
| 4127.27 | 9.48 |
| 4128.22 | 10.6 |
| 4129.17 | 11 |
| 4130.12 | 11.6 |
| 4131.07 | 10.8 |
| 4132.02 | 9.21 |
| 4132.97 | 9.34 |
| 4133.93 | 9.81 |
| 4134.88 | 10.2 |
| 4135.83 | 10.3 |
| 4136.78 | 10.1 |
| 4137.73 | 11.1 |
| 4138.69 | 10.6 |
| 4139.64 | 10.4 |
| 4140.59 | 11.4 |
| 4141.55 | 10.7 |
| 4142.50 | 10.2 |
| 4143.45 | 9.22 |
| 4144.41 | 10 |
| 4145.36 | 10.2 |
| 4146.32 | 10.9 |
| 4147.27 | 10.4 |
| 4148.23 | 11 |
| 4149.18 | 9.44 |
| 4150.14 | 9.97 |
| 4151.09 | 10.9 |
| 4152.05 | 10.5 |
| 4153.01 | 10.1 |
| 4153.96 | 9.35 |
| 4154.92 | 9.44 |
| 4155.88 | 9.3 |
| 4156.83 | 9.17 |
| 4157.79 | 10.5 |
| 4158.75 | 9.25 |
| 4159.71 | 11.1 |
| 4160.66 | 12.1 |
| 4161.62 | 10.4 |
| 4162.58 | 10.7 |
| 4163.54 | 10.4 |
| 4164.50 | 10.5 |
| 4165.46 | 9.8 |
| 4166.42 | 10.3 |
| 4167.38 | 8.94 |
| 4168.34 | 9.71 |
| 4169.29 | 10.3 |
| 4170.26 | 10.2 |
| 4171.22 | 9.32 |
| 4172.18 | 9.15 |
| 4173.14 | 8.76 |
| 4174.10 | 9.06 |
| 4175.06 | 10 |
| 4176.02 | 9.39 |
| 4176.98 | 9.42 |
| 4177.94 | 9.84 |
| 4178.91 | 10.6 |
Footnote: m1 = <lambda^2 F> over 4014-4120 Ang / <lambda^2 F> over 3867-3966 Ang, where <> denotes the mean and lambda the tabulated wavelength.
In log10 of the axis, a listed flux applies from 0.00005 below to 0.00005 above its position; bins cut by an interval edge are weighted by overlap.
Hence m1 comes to 1.53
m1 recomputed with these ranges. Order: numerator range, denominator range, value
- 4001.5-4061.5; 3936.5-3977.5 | 1.68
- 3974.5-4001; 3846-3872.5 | 1.25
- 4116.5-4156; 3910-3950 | 1.86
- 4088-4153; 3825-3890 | 1.67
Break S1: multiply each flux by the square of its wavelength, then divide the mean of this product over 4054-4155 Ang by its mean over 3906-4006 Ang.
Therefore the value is 1.5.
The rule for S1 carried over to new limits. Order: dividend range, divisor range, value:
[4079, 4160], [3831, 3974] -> 1.69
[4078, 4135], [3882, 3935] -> 1.60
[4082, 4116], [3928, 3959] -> 1.78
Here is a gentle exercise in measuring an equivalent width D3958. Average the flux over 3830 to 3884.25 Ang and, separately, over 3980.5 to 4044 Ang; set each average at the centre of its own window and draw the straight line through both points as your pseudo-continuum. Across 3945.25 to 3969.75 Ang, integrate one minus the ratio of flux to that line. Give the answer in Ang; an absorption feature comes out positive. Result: 6.5 Ang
